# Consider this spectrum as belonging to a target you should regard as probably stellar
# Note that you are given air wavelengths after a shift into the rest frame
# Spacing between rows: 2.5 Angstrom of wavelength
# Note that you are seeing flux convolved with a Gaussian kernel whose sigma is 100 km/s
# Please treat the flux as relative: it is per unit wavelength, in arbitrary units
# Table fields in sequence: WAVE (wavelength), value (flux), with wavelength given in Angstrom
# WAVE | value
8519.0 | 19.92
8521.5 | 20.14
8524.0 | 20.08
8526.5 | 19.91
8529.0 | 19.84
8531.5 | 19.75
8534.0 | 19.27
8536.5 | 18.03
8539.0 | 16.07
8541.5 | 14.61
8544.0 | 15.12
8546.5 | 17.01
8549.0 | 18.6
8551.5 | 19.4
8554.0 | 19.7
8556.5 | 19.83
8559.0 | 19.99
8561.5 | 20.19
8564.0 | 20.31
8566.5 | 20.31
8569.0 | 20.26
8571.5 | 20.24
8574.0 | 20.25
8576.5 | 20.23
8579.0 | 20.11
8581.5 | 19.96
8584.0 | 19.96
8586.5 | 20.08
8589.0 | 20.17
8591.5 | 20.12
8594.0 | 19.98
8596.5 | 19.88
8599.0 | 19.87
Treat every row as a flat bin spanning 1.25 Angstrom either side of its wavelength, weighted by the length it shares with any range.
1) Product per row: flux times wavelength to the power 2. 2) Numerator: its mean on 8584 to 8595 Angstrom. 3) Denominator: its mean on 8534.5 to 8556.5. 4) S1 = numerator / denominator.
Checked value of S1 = 1.16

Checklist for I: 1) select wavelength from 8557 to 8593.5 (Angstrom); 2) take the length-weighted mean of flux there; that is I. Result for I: 20.1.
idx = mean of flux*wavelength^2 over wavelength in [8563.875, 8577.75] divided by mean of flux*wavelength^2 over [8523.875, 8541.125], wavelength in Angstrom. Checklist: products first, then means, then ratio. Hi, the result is 1.1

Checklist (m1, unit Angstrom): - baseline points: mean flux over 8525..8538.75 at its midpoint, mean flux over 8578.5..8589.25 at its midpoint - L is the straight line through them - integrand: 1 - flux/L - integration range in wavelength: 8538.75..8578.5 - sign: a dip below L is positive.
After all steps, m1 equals 1.3 Angstrom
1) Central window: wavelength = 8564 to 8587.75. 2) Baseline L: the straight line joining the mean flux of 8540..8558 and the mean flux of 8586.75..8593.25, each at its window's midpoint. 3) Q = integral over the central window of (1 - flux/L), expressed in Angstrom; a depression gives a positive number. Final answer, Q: -1.07 Angstrom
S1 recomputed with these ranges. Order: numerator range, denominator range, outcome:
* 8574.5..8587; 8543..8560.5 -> 1.09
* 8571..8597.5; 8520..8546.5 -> 1.11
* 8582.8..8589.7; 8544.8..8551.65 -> 1.13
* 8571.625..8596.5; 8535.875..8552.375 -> 1.20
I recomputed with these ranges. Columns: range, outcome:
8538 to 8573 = 18.7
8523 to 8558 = 18.4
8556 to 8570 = 20.2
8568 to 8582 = 20.2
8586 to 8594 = 20.1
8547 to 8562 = 19.5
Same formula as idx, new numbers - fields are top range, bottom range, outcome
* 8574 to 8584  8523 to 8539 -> 1.06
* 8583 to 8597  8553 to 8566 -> 1.01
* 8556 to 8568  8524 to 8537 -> 1.04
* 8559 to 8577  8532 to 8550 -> 1.19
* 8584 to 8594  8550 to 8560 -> 1.03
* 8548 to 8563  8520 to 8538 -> 1.01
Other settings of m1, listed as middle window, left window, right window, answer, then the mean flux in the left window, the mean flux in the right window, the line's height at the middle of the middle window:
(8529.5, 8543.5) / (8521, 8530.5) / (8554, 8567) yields 1.7 Angstrom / 20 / 20.1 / 20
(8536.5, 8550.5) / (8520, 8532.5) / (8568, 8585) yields 2.5 Angstrom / 19.9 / 20.1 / 20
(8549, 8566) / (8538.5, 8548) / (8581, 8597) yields -2.7 Angstrom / 15.7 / 20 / 17.1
